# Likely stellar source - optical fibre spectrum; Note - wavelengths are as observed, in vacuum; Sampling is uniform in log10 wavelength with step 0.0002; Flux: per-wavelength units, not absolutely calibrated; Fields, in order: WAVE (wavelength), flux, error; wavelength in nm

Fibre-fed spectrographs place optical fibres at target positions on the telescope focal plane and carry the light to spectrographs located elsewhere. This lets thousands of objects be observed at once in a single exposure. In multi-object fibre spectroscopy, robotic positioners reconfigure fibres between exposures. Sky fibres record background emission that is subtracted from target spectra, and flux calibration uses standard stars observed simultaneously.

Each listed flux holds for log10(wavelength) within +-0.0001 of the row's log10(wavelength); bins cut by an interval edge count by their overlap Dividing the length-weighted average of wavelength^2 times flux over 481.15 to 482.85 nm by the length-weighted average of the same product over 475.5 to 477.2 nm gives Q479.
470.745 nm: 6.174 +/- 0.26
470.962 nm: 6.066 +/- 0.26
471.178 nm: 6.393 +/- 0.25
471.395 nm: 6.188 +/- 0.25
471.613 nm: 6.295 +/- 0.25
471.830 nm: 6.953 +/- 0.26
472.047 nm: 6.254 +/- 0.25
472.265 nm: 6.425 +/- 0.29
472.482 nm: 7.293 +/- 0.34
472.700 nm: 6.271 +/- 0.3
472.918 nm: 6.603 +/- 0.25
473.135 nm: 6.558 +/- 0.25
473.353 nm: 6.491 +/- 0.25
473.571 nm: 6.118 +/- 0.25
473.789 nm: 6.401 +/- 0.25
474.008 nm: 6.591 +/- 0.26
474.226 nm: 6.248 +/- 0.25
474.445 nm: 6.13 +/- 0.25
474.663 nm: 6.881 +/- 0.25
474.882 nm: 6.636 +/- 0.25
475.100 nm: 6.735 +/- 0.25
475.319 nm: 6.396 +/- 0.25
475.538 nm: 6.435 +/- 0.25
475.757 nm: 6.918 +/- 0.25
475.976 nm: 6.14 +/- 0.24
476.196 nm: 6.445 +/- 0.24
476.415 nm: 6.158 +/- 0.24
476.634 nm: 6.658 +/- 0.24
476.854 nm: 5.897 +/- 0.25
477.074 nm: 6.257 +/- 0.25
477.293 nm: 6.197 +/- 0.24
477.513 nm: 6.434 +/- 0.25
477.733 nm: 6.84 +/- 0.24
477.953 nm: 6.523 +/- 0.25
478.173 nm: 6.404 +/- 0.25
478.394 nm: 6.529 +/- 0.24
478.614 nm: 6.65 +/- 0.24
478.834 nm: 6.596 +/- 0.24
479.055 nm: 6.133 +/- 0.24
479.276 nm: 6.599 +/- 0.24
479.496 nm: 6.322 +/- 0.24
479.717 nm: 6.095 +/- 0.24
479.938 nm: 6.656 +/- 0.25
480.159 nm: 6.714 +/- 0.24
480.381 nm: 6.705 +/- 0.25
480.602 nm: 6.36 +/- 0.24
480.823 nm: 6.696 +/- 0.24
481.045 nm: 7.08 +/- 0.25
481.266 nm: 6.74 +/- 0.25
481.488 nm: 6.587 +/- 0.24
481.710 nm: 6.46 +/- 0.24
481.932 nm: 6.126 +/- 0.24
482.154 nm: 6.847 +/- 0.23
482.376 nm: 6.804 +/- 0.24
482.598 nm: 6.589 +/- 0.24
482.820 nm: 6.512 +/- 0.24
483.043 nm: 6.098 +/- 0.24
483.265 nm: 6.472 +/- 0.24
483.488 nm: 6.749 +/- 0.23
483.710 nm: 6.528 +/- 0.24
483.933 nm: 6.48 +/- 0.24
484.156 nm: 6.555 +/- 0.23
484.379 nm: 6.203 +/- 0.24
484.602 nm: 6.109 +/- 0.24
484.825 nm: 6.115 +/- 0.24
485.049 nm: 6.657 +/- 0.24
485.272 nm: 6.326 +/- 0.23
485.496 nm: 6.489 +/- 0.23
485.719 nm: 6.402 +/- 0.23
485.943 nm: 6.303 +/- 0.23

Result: 1.1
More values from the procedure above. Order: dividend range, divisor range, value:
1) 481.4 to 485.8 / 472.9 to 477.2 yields 1.04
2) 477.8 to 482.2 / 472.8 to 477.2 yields 1.04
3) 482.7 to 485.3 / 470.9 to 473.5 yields 1.04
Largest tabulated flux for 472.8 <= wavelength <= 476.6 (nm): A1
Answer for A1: 6.918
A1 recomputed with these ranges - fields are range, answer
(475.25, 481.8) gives 7.08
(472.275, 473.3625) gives 7.293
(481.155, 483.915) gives 6.847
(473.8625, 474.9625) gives 6.881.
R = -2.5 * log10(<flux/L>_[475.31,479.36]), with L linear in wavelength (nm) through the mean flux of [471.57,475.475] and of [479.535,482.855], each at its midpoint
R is 0.02 mag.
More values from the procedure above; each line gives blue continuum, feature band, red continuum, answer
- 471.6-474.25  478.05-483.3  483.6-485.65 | -0.02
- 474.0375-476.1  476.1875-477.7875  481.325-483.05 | 0.03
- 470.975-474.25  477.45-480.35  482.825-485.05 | -0.01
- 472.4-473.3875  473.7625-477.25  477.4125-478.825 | 0.03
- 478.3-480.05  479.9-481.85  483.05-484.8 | -0.04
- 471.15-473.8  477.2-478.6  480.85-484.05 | 0.01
